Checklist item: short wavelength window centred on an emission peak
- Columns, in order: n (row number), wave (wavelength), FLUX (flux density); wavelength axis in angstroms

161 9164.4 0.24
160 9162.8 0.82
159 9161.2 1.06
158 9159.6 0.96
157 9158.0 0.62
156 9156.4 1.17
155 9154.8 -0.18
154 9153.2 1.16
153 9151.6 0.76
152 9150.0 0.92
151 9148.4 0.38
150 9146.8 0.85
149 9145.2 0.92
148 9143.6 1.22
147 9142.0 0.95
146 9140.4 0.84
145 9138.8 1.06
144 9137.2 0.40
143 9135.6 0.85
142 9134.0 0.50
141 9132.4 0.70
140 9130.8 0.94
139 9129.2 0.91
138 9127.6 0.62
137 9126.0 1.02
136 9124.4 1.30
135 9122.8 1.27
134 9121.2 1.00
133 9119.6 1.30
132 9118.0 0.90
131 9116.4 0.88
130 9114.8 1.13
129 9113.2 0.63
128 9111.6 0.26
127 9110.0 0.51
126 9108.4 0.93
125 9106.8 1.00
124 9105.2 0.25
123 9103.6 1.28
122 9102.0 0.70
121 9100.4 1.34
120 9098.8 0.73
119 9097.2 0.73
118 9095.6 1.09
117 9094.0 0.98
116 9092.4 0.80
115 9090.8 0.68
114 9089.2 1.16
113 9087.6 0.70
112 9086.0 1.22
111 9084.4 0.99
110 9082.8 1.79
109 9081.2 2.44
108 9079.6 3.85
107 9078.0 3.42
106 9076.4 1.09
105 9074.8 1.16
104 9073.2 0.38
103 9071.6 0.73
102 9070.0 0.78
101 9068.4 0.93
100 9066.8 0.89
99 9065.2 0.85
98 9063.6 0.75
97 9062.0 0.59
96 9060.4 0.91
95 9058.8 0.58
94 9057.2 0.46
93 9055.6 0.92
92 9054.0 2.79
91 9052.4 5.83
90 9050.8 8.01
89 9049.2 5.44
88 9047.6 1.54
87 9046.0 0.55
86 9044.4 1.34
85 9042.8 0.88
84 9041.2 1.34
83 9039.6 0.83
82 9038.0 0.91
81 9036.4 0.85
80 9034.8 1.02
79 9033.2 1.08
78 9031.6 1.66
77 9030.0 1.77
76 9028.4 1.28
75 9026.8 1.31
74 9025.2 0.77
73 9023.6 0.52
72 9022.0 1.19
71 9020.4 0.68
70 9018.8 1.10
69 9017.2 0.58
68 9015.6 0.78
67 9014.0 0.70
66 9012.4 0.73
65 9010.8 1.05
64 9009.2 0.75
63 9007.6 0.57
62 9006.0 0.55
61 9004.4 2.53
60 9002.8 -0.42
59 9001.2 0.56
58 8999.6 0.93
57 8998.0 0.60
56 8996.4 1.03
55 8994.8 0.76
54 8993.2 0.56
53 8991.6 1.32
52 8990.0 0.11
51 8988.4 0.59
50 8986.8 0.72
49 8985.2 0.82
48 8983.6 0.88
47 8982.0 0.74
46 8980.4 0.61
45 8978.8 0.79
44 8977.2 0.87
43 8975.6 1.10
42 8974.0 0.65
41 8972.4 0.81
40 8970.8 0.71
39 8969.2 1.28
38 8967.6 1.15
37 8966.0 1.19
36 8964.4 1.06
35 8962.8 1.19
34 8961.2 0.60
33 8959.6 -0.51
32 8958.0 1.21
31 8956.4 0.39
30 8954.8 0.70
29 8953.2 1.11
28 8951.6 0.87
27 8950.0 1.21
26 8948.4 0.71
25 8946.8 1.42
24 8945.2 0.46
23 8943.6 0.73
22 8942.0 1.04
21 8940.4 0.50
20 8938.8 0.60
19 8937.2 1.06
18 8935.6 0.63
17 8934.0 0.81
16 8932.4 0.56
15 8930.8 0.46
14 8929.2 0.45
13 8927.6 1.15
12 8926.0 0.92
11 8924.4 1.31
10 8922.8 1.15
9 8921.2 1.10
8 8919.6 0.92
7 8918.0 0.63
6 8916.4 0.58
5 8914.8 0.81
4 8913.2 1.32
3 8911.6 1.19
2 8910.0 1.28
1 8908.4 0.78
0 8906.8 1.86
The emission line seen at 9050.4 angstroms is Halpha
